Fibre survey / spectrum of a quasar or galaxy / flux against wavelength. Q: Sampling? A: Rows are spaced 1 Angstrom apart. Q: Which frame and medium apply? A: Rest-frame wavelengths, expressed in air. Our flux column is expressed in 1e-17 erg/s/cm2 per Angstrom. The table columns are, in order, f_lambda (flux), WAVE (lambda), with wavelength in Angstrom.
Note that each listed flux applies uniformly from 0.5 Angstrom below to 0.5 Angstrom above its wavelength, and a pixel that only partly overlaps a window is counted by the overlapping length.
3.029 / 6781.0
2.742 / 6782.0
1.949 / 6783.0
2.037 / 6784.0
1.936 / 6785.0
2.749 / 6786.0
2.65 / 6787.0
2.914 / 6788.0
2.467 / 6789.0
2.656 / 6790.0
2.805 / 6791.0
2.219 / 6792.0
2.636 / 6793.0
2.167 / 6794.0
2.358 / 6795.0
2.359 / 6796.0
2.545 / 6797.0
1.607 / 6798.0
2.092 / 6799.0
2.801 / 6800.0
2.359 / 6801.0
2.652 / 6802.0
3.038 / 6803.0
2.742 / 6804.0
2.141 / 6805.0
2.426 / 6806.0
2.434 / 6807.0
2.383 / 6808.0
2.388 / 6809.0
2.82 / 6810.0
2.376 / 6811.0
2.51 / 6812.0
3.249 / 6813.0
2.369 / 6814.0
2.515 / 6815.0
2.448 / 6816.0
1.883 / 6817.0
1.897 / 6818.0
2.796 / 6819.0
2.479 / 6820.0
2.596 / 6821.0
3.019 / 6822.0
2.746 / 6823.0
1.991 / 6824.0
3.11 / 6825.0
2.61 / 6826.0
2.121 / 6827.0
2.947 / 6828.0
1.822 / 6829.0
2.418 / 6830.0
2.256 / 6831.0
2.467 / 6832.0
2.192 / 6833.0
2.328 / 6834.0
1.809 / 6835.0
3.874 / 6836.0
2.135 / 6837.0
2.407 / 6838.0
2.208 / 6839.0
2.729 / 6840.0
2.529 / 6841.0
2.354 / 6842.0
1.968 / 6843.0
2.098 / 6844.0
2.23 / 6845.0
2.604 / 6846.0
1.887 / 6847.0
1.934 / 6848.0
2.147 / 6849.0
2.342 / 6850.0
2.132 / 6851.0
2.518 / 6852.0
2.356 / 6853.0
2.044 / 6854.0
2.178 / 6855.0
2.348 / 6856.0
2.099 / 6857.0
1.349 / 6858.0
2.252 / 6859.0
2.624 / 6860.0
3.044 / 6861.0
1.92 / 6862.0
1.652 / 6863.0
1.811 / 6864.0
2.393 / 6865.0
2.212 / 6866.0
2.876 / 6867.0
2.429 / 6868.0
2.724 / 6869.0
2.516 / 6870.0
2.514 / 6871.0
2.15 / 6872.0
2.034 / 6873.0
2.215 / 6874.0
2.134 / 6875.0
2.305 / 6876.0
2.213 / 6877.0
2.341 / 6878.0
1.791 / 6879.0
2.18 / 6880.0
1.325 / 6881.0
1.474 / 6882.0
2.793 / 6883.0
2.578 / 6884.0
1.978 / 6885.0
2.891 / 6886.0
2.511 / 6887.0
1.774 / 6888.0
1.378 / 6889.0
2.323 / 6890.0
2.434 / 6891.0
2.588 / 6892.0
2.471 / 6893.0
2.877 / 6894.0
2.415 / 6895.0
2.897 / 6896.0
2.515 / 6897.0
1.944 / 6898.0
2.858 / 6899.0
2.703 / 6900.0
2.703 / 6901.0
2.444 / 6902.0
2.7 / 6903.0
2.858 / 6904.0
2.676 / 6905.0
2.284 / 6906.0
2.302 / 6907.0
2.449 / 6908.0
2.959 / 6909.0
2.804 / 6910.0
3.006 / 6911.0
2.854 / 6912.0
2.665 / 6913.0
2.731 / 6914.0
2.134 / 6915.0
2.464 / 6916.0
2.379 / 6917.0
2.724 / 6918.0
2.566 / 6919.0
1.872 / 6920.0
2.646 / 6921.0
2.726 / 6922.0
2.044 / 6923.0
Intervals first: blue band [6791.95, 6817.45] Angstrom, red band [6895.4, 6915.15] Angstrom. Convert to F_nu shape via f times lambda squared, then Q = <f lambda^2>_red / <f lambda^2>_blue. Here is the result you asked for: 1.11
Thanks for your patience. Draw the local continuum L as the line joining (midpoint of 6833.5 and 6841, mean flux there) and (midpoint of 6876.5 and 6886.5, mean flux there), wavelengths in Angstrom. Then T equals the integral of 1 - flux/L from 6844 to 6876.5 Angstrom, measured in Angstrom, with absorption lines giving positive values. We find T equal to 1.0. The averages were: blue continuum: 2.5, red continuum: 2.16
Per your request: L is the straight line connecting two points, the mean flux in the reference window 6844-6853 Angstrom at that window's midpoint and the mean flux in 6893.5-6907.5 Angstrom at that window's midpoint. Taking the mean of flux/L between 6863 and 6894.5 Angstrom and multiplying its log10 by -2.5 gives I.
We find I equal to 0.082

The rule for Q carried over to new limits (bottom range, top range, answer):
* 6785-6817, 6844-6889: 0.90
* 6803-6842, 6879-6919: 1.01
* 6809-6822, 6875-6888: 0.88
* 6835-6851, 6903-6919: 1.14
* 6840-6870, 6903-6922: 1.16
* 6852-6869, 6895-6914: 1.19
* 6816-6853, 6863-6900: 0.98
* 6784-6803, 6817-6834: 1.01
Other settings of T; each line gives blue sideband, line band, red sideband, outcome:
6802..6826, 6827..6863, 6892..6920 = 3.78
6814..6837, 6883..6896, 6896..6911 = 0.98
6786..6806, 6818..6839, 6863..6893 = -0.85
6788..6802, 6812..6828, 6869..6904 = -0.93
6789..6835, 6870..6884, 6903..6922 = 2.17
